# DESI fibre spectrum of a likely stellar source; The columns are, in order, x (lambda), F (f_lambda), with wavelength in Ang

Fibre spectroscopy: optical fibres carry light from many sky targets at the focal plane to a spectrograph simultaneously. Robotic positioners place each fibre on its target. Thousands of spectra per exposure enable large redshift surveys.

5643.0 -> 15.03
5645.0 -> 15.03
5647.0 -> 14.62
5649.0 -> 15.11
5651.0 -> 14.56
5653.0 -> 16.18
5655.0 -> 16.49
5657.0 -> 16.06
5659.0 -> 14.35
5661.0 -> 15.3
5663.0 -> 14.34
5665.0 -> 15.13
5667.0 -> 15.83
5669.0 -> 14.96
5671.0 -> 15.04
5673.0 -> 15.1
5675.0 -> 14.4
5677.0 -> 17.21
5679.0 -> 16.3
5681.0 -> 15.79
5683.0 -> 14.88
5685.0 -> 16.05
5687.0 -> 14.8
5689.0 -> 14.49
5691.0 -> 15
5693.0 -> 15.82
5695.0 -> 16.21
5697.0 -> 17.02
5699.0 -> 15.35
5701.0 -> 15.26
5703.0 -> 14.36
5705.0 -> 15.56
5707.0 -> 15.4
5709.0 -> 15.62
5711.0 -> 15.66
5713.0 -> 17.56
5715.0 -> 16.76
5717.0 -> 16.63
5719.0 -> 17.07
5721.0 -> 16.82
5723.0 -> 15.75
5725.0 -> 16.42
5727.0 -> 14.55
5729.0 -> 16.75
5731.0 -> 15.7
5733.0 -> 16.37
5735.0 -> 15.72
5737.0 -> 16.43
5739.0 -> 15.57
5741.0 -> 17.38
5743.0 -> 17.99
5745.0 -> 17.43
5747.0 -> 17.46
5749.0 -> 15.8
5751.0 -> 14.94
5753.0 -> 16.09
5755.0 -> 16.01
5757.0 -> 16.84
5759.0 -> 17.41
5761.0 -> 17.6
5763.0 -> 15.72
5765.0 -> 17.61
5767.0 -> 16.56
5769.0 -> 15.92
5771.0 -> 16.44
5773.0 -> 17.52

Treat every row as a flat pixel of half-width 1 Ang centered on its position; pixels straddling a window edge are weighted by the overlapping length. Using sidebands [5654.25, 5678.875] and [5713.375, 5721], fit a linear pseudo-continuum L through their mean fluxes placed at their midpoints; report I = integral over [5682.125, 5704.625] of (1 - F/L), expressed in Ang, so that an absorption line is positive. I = 1.1 Ang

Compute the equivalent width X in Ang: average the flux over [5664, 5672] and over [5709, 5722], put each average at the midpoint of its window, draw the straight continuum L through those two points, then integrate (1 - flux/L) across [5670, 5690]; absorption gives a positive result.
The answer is 0.2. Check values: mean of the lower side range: 15.2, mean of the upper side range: 16.7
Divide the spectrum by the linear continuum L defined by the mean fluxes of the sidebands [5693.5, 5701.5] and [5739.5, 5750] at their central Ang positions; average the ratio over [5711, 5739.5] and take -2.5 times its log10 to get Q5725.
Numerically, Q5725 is 0.02 mag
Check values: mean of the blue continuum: 16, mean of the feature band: 16.3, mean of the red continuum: 17.1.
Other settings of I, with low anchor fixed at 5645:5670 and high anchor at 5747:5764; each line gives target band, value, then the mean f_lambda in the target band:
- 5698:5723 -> -0.2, 16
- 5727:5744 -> -0.2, 16.4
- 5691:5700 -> -0.2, 16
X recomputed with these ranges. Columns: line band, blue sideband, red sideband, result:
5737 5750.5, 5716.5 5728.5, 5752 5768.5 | -0.28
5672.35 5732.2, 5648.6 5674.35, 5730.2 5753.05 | 0.14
